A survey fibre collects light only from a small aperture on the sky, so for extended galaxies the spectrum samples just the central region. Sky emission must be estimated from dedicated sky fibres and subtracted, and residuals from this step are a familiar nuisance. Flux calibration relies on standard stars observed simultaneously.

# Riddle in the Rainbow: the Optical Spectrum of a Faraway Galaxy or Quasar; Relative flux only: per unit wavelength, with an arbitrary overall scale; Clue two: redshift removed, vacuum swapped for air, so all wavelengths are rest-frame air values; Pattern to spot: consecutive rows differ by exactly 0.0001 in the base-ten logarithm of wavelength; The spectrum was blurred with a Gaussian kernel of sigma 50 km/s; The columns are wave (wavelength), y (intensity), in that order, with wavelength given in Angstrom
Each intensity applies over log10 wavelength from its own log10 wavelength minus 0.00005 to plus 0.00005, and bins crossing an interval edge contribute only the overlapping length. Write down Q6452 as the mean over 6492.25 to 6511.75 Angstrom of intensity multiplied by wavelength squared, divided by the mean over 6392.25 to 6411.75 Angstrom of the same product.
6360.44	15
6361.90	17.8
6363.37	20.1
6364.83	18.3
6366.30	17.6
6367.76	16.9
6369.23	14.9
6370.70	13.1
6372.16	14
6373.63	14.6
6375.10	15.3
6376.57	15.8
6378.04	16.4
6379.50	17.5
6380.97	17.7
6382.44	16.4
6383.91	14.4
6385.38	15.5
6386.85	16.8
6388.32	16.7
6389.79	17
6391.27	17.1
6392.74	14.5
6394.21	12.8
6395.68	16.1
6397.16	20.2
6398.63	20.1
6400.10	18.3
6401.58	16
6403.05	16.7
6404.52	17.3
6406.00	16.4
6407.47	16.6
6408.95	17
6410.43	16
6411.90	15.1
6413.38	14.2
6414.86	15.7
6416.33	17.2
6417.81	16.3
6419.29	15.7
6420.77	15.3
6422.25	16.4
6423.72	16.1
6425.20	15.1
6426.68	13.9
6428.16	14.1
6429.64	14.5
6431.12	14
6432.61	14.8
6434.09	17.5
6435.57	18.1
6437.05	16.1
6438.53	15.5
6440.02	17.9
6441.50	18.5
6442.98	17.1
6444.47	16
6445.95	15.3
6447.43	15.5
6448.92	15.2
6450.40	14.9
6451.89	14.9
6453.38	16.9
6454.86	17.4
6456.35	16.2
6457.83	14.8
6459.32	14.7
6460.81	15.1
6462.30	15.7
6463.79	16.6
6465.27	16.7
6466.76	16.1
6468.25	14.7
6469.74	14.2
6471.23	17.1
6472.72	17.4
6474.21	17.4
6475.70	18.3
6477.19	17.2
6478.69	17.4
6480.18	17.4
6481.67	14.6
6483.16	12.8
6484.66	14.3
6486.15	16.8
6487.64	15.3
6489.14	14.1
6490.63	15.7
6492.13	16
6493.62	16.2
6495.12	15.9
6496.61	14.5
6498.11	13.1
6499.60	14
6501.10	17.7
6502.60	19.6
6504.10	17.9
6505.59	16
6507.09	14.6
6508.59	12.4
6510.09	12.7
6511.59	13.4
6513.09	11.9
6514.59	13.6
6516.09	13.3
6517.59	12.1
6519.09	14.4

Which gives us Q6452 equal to 0.94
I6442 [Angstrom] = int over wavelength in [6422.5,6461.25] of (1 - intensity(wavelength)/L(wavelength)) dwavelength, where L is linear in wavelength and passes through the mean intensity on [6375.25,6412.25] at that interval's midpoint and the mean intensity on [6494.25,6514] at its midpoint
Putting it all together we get 0.1 Angstrom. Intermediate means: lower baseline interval 16.6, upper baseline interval 14.9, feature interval 15.8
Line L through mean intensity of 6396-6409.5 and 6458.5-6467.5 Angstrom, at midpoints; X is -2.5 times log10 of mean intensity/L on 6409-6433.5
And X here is 0.11 mag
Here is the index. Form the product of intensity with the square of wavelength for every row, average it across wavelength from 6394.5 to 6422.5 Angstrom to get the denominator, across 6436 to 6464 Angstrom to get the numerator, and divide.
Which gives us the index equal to 0.98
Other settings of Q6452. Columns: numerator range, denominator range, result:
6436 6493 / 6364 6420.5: 1.01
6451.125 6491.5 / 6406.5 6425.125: 1.02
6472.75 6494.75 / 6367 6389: 1.05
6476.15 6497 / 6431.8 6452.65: 0.98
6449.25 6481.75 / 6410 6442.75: 1.03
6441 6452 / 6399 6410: 0.95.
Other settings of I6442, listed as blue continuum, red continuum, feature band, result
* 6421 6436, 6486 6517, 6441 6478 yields -2.3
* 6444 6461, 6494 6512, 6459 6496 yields -1.2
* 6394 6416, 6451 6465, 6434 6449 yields -0.5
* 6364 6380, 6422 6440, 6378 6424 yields -2.0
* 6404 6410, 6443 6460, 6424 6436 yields 0.7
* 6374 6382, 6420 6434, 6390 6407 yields -1.1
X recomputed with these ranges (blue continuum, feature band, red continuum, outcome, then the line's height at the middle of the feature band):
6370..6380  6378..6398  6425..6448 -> -0.07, 15.4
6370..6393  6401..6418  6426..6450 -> -0.02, 15.8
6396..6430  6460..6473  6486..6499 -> -0.02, 15.6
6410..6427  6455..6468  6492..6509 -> -0.01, 15.7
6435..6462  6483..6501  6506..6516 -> -0.07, 14.1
